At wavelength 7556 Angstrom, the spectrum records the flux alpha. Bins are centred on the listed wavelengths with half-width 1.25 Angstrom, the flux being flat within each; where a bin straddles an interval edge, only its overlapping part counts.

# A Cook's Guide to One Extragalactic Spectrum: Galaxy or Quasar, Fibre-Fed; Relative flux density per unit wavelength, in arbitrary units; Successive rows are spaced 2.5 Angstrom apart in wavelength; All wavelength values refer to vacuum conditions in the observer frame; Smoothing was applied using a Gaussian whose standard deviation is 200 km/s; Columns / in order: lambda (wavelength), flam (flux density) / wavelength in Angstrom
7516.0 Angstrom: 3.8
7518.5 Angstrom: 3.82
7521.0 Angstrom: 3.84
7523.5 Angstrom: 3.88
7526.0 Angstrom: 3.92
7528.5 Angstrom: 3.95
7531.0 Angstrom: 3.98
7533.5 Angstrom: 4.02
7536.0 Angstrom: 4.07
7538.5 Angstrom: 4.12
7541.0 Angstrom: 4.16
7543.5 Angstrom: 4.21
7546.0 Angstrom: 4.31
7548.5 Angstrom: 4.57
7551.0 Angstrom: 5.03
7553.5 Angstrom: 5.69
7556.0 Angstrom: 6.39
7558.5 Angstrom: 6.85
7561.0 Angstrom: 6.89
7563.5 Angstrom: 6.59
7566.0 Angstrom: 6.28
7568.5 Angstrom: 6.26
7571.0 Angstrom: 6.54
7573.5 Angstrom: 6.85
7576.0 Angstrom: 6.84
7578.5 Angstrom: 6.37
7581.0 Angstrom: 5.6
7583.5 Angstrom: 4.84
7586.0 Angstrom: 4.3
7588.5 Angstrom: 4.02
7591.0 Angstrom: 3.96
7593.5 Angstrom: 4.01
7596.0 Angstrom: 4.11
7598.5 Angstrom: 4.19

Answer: 6.39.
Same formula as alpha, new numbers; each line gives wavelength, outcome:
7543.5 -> 4.21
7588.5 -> 4.02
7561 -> 6.89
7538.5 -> 4.12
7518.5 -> 3.82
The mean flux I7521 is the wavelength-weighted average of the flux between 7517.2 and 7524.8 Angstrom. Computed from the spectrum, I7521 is 3.85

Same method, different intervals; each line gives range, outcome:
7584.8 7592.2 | 4.09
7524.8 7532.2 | 3.95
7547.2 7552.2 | 4.79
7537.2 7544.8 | 4.16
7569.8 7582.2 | 6.44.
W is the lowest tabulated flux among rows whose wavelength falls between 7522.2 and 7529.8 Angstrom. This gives 3.88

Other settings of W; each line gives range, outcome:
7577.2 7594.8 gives 3.96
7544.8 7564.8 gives 4.31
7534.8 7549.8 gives 4.07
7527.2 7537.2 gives 3.95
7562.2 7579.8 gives 6.26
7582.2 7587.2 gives 4.3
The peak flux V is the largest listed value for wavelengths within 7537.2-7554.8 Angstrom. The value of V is 5.69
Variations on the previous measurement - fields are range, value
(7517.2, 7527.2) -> 3.92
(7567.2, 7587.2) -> 6.85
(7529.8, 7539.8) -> 4.12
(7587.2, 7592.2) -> 4.02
